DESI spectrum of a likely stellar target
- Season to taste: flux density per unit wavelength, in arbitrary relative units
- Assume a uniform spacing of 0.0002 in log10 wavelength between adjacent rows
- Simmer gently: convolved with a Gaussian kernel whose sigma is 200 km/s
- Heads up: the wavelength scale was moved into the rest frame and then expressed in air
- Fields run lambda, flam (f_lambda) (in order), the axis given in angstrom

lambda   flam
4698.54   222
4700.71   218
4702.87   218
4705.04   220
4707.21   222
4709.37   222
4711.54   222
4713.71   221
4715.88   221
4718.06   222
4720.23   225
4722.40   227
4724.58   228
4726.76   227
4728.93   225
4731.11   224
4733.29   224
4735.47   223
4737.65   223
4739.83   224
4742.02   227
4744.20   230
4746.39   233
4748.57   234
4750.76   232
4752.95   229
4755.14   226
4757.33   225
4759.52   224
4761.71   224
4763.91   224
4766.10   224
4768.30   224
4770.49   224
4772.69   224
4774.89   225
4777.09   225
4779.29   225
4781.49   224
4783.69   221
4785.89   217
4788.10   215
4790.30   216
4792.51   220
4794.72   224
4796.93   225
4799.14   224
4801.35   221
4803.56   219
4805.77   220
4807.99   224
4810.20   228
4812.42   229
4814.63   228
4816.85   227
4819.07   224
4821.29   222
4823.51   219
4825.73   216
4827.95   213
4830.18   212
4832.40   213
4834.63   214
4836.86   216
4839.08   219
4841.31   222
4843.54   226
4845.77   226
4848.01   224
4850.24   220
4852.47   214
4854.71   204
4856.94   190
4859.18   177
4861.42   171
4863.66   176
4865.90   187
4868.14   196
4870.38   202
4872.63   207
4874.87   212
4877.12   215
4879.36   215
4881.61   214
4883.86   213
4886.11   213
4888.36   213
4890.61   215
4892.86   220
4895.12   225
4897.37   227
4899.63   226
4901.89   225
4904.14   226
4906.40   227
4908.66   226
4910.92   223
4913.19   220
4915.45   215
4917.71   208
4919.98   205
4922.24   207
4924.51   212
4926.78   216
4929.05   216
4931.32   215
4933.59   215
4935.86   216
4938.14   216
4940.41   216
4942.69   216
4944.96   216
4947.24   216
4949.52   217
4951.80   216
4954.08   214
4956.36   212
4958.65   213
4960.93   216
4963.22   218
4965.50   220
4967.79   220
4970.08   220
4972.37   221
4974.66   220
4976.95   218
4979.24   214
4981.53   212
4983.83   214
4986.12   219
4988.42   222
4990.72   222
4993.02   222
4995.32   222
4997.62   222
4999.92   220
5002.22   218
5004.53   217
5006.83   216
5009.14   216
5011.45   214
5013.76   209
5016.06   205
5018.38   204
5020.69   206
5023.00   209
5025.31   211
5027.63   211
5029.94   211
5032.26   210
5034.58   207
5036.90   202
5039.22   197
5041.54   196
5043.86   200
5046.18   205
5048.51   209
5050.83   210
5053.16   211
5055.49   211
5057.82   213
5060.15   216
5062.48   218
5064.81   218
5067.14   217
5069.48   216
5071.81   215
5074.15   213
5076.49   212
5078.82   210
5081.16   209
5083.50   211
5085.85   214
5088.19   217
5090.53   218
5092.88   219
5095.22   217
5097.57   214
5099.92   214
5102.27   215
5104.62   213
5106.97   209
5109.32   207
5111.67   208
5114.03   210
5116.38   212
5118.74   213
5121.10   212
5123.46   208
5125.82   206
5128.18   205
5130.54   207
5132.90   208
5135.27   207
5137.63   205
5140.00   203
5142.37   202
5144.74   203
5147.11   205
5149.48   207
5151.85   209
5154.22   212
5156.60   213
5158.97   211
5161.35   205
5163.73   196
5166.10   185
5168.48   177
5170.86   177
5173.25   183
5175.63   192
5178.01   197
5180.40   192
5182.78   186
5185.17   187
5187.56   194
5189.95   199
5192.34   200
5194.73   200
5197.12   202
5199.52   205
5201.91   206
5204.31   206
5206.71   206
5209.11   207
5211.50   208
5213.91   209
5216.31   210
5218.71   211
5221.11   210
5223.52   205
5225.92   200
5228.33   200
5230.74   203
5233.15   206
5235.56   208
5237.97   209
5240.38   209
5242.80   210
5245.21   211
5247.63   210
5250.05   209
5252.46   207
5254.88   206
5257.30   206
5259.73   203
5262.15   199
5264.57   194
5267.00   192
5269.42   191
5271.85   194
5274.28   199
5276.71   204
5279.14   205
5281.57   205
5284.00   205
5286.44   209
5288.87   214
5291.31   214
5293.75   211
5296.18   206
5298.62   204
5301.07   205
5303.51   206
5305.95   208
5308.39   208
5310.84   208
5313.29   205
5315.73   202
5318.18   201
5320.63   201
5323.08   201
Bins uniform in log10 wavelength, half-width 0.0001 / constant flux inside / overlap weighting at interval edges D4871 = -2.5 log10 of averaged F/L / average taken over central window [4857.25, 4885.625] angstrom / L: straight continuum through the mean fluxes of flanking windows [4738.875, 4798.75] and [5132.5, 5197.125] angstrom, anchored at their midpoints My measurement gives 0.10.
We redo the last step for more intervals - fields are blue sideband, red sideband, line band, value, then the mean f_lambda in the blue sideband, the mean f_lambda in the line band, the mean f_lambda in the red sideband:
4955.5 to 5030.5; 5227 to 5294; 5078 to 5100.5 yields -0.01 mag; 216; 214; 205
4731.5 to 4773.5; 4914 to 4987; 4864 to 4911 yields 0.02 mag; 226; 215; 215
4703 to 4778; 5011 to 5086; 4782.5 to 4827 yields 0.00 mag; 225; 222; 210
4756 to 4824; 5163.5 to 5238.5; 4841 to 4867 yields 0.09 mag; 223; 202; 199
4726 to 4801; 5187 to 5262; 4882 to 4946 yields 0.00 mag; 225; 217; 206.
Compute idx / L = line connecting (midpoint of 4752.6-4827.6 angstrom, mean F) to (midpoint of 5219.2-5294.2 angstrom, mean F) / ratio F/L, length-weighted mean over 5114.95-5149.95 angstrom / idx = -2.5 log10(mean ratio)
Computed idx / 0.01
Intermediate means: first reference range 223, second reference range 205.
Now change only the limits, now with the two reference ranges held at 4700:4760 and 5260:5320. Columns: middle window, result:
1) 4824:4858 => 0.03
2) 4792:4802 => 0.00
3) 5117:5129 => 0.01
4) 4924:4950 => 0.01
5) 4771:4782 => -0.01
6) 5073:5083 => 0.00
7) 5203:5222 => -0.01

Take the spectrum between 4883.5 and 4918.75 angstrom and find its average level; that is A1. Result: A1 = 220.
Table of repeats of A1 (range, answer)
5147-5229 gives 200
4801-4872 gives 212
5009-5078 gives 210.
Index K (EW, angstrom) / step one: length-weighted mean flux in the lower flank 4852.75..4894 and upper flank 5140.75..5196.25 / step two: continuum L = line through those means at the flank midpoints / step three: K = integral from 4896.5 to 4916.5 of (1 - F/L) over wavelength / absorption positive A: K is -2.2 angstrom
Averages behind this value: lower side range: 202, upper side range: 197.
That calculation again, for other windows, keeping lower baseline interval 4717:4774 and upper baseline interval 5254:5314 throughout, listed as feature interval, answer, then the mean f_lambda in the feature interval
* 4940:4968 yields 0.19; 216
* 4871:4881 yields 0.40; 212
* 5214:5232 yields 0.06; 206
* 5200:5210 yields 0.05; 206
